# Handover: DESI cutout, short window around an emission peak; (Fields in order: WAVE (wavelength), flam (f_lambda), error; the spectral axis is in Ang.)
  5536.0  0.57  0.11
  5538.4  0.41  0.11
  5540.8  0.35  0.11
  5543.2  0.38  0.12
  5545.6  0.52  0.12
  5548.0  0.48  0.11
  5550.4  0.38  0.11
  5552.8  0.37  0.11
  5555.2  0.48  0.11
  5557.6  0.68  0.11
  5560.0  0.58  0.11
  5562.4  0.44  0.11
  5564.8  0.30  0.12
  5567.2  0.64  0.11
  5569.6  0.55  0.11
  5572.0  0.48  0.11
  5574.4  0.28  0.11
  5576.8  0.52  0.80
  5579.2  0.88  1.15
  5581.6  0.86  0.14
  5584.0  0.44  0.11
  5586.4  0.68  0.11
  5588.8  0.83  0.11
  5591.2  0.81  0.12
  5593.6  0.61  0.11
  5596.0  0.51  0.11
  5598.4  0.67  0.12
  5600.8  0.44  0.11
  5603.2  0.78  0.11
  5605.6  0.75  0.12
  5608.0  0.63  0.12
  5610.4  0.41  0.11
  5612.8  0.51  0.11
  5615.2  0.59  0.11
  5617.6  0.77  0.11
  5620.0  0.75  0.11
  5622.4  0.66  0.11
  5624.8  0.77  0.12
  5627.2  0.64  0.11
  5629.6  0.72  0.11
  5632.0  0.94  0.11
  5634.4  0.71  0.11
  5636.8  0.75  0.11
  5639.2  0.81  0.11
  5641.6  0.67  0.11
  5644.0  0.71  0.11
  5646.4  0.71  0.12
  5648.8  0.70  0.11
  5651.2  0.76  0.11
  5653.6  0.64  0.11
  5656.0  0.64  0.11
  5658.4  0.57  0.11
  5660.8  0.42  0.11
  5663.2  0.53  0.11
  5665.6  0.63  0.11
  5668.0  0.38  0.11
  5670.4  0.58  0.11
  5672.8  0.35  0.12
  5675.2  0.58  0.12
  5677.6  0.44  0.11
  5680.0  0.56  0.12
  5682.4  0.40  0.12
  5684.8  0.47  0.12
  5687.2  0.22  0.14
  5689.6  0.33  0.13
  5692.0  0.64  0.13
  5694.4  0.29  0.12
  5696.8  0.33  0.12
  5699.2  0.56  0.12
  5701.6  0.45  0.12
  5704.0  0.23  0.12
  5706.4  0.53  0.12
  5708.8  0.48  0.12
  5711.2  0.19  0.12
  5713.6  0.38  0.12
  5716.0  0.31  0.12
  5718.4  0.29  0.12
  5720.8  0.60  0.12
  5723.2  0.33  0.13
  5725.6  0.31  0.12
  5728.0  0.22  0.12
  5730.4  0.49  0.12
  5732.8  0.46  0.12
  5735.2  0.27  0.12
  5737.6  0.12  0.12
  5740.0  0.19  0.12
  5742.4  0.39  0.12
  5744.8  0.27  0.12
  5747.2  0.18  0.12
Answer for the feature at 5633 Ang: C III] 1909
